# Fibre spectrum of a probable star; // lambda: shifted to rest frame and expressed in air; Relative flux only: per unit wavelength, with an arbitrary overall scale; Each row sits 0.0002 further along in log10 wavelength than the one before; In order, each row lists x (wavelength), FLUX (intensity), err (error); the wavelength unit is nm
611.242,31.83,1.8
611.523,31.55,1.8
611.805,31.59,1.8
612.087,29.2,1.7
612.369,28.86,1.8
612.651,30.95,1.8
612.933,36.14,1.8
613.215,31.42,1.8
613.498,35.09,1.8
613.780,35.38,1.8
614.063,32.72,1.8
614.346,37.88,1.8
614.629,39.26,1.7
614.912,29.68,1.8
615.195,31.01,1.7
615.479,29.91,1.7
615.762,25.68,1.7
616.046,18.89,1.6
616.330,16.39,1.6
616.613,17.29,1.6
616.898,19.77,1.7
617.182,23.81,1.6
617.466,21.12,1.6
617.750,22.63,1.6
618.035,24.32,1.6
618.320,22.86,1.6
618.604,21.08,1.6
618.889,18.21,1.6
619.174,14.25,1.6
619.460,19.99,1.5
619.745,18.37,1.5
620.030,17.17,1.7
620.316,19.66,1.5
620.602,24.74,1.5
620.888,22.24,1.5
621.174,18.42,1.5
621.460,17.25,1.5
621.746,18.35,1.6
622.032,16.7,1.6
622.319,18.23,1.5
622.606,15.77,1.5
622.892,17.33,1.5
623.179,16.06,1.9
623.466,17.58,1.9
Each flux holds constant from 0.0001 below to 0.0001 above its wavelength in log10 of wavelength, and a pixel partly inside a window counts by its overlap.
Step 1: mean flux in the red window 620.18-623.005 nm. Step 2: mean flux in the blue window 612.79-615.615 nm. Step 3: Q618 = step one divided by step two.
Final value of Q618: 0.6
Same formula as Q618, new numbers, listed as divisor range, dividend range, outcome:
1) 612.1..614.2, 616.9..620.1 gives 0.62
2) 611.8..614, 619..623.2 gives 0.57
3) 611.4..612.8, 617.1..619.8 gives 0.68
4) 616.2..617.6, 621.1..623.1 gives 0.88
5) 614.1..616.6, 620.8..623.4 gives 0.63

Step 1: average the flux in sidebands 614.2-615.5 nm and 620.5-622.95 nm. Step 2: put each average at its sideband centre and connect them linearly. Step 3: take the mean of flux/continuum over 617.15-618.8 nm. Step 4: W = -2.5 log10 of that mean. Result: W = 0.201 mag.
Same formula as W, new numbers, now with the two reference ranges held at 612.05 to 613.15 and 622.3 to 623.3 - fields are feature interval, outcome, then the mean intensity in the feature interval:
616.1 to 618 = 0.221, 20.3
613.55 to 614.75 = -0.231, 36.2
